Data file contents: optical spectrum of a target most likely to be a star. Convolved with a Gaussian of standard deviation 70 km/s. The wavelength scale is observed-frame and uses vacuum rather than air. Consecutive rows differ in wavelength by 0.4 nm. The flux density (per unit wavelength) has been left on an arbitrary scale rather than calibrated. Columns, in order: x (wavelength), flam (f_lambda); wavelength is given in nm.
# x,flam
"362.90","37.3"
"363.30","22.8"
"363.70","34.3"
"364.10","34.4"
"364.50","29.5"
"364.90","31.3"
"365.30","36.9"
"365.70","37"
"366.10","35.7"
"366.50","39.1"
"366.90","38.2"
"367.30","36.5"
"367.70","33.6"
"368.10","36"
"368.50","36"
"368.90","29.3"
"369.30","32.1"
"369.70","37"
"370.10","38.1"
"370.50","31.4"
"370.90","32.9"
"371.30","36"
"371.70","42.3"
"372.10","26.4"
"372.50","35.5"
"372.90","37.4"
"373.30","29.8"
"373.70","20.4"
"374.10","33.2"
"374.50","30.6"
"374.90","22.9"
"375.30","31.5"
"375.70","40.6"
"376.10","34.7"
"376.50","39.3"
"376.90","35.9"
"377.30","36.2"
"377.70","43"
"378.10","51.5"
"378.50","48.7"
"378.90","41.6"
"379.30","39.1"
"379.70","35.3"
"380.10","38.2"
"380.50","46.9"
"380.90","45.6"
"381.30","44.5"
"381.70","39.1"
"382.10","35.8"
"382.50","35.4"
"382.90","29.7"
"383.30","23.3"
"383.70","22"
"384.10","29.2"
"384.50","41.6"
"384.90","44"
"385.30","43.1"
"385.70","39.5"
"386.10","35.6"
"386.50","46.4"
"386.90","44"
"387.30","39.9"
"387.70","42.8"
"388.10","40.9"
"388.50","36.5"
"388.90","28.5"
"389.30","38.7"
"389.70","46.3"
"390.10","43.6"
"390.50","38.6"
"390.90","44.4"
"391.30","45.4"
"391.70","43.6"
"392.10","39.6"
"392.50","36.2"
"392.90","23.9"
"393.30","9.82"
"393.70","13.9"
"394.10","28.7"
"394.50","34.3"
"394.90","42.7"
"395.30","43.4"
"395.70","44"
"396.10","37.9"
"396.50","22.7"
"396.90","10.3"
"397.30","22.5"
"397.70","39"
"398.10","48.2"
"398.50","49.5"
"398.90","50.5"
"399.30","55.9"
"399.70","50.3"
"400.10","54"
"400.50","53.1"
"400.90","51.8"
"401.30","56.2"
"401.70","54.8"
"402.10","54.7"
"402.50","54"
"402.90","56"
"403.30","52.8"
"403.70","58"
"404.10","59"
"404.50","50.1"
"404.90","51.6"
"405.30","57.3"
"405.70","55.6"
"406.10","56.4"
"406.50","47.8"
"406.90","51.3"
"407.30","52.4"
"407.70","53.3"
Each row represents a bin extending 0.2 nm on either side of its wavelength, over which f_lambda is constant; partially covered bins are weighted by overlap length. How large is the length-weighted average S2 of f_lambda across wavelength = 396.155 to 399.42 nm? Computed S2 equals 36.9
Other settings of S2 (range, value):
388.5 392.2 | 40.8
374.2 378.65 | 37.5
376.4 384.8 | 38.2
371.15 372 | 37.8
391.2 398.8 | 33.5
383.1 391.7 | 38.9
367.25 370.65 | 34.4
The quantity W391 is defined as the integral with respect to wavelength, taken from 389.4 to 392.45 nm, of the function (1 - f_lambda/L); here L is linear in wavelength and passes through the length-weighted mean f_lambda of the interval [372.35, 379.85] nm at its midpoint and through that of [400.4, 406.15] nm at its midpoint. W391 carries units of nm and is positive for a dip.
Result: 0.24 nm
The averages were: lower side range 36.2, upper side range 54.7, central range 42.6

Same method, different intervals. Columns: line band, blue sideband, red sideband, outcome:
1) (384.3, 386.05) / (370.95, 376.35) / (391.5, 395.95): -0.47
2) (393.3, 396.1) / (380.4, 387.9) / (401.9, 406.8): 0.83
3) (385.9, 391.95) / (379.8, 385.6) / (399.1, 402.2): 0.26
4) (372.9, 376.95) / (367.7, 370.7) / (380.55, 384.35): 0.27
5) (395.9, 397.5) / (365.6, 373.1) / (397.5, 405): 0.85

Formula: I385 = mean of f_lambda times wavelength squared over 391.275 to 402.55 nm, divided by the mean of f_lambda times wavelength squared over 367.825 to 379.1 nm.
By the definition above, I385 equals 1.28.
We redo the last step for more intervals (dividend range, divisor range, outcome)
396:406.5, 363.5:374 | 1.69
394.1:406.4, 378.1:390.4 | 1.32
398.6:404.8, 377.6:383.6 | 1.52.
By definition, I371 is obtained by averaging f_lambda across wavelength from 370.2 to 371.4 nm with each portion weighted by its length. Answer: 33.6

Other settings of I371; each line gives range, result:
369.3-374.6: 33.2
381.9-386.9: 35.8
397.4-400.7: 49.2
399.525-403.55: 53.8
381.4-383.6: 32.7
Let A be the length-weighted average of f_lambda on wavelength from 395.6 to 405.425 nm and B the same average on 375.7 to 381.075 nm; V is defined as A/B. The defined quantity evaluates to 1.2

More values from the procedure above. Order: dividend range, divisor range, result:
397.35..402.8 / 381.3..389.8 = 1.37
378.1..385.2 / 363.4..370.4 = 1.10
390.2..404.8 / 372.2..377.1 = 1.31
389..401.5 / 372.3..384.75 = 1.09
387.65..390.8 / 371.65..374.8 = 1.27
